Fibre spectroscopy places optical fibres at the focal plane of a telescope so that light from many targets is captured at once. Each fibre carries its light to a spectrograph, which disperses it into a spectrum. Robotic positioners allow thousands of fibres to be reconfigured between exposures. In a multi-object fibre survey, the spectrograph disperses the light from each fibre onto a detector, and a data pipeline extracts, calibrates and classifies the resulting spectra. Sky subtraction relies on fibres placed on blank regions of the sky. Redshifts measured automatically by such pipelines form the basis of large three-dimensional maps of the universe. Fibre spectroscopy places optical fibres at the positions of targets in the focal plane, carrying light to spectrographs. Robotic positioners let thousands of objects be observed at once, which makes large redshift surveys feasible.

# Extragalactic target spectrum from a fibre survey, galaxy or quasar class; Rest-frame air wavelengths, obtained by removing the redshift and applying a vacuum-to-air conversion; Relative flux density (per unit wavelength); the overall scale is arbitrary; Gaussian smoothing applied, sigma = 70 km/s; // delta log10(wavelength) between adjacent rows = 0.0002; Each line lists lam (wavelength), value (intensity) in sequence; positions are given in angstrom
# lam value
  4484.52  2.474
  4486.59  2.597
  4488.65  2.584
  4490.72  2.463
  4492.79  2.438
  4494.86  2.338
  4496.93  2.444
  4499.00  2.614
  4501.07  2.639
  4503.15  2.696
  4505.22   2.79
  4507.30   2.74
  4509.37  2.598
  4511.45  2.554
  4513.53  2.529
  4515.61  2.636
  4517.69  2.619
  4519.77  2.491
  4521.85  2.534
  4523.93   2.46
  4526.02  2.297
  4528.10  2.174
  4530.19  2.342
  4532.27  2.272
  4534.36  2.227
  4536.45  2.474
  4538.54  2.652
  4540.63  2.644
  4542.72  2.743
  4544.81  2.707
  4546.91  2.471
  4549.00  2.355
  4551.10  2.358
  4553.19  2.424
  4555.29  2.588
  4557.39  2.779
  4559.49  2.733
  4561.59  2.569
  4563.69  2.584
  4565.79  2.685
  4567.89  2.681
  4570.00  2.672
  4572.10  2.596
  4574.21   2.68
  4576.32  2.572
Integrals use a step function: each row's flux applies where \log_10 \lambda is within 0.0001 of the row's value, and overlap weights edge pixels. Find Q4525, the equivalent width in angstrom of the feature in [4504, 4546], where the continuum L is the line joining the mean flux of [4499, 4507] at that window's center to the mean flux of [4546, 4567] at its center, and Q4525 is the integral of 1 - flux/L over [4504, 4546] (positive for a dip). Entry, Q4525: 1.83 angstrom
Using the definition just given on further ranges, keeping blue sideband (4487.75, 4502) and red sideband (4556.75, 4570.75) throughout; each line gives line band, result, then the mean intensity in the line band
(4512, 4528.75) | 0.6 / 2.48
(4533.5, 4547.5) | 0.2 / 2.57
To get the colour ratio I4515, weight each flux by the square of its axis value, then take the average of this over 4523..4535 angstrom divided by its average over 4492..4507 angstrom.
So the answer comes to 0.9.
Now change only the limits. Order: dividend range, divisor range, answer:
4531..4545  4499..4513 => 0.96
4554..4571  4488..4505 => 1.08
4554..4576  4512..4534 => 1.11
